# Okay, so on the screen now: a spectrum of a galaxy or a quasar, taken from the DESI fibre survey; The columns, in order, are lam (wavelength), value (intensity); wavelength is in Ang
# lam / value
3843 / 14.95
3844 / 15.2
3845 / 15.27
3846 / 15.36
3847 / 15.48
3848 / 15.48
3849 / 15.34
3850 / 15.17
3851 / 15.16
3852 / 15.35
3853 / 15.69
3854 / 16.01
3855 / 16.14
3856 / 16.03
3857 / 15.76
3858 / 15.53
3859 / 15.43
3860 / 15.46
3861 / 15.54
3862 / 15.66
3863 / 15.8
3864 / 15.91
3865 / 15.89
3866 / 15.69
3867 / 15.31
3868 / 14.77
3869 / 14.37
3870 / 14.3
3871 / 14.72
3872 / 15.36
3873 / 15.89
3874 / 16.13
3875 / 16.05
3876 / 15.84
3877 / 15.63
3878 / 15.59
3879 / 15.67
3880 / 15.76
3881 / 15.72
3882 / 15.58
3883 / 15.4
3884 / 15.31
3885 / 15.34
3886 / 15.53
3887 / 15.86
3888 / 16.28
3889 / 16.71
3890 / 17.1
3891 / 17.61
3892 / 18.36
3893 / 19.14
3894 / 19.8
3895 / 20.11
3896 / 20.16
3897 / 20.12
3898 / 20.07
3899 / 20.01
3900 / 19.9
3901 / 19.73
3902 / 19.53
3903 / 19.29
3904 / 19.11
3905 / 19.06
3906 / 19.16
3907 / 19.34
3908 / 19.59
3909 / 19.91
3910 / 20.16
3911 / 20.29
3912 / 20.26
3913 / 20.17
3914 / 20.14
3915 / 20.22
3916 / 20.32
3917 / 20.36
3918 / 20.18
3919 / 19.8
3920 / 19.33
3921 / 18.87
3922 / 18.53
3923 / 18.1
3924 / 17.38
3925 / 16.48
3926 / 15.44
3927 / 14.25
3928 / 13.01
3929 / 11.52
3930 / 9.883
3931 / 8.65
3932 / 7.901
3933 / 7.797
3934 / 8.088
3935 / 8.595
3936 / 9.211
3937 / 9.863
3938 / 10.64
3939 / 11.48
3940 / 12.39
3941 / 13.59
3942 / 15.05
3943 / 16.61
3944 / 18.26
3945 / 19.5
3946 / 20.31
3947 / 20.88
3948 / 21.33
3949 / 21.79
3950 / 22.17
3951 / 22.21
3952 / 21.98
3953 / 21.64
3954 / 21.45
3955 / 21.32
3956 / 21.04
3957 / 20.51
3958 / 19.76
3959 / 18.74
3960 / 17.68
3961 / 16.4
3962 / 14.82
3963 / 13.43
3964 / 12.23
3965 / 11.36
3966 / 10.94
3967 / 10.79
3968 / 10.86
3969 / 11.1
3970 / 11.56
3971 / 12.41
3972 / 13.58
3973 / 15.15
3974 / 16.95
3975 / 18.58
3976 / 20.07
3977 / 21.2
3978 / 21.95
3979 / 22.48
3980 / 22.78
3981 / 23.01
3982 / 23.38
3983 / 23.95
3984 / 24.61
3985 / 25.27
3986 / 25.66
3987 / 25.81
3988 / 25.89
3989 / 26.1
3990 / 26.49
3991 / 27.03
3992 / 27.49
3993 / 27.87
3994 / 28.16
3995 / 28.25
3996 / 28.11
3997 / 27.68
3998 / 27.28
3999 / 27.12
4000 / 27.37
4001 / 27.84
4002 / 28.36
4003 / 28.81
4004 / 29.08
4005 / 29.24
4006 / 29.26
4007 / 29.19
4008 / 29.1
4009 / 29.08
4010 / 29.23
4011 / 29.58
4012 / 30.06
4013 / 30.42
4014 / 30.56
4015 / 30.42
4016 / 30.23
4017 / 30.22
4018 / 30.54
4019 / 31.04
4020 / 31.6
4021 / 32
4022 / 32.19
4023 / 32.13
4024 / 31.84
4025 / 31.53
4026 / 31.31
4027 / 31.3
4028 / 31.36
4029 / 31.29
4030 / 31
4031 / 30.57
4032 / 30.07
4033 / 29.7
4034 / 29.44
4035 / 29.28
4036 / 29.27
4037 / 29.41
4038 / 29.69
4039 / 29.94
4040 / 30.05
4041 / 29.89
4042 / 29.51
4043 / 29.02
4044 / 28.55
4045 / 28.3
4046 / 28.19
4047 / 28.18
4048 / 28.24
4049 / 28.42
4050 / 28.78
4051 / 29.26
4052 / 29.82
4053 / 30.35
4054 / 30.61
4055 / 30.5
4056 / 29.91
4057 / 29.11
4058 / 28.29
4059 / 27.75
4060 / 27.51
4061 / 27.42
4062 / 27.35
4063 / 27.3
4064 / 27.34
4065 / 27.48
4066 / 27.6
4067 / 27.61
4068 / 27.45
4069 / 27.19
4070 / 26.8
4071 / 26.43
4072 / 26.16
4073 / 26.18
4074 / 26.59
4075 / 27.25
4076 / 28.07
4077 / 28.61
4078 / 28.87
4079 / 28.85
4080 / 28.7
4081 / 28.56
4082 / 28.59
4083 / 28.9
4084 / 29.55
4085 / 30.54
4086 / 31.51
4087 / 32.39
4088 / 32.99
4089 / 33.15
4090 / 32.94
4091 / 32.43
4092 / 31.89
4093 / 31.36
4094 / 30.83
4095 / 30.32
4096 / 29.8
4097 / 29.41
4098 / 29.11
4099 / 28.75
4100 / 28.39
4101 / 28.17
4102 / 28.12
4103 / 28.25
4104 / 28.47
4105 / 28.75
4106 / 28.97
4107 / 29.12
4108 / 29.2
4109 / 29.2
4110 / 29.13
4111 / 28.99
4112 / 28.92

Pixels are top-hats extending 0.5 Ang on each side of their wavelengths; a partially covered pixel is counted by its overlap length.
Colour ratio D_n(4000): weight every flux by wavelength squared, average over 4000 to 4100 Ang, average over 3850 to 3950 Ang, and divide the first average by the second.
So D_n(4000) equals 1.93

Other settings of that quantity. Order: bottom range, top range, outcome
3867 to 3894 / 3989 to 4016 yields 1.90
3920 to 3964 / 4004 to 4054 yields 1.96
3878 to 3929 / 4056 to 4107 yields 1.74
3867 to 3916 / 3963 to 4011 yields 1.36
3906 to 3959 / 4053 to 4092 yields 1.81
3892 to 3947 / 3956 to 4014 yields 1.40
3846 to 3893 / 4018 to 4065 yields 2.06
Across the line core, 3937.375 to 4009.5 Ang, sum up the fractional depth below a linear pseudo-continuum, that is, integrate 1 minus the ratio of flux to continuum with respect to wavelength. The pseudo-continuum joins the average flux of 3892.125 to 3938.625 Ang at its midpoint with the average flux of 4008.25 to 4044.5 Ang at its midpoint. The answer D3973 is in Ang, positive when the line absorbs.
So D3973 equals 9.1 Ang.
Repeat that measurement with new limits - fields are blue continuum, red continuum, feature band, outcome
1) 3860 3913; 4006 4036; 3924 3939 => 7.3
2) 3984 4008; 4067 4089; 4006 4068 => -3.4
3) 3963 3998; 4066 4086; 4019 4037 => -4.8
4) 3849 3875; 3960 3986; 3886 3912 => -4.7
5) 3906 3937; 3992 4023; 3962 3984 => 6.8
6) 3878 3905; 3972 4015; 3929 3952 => 7.8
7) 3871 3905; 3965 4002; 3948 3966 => 1.8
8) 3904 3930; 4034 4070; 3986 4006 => -2.6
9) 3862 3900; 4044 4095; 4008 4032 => -4.7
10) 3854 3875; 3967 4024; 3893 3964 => 9.6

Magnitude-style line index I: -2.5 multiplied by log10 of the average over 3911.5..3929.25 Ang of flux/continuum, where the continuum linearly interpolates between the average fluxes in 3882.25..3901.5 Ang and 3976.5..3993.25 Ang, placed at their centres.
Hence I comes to 0.11 mag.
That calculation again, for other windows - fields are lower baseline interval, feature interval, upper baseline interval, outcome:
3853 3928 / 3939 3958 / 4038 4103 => 0.10 mag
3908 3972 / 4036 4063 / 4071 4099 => -0.10 mag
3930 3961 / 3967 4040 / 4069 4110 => -0.22 mag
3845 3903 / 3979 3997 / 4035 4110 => -0.09 mag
